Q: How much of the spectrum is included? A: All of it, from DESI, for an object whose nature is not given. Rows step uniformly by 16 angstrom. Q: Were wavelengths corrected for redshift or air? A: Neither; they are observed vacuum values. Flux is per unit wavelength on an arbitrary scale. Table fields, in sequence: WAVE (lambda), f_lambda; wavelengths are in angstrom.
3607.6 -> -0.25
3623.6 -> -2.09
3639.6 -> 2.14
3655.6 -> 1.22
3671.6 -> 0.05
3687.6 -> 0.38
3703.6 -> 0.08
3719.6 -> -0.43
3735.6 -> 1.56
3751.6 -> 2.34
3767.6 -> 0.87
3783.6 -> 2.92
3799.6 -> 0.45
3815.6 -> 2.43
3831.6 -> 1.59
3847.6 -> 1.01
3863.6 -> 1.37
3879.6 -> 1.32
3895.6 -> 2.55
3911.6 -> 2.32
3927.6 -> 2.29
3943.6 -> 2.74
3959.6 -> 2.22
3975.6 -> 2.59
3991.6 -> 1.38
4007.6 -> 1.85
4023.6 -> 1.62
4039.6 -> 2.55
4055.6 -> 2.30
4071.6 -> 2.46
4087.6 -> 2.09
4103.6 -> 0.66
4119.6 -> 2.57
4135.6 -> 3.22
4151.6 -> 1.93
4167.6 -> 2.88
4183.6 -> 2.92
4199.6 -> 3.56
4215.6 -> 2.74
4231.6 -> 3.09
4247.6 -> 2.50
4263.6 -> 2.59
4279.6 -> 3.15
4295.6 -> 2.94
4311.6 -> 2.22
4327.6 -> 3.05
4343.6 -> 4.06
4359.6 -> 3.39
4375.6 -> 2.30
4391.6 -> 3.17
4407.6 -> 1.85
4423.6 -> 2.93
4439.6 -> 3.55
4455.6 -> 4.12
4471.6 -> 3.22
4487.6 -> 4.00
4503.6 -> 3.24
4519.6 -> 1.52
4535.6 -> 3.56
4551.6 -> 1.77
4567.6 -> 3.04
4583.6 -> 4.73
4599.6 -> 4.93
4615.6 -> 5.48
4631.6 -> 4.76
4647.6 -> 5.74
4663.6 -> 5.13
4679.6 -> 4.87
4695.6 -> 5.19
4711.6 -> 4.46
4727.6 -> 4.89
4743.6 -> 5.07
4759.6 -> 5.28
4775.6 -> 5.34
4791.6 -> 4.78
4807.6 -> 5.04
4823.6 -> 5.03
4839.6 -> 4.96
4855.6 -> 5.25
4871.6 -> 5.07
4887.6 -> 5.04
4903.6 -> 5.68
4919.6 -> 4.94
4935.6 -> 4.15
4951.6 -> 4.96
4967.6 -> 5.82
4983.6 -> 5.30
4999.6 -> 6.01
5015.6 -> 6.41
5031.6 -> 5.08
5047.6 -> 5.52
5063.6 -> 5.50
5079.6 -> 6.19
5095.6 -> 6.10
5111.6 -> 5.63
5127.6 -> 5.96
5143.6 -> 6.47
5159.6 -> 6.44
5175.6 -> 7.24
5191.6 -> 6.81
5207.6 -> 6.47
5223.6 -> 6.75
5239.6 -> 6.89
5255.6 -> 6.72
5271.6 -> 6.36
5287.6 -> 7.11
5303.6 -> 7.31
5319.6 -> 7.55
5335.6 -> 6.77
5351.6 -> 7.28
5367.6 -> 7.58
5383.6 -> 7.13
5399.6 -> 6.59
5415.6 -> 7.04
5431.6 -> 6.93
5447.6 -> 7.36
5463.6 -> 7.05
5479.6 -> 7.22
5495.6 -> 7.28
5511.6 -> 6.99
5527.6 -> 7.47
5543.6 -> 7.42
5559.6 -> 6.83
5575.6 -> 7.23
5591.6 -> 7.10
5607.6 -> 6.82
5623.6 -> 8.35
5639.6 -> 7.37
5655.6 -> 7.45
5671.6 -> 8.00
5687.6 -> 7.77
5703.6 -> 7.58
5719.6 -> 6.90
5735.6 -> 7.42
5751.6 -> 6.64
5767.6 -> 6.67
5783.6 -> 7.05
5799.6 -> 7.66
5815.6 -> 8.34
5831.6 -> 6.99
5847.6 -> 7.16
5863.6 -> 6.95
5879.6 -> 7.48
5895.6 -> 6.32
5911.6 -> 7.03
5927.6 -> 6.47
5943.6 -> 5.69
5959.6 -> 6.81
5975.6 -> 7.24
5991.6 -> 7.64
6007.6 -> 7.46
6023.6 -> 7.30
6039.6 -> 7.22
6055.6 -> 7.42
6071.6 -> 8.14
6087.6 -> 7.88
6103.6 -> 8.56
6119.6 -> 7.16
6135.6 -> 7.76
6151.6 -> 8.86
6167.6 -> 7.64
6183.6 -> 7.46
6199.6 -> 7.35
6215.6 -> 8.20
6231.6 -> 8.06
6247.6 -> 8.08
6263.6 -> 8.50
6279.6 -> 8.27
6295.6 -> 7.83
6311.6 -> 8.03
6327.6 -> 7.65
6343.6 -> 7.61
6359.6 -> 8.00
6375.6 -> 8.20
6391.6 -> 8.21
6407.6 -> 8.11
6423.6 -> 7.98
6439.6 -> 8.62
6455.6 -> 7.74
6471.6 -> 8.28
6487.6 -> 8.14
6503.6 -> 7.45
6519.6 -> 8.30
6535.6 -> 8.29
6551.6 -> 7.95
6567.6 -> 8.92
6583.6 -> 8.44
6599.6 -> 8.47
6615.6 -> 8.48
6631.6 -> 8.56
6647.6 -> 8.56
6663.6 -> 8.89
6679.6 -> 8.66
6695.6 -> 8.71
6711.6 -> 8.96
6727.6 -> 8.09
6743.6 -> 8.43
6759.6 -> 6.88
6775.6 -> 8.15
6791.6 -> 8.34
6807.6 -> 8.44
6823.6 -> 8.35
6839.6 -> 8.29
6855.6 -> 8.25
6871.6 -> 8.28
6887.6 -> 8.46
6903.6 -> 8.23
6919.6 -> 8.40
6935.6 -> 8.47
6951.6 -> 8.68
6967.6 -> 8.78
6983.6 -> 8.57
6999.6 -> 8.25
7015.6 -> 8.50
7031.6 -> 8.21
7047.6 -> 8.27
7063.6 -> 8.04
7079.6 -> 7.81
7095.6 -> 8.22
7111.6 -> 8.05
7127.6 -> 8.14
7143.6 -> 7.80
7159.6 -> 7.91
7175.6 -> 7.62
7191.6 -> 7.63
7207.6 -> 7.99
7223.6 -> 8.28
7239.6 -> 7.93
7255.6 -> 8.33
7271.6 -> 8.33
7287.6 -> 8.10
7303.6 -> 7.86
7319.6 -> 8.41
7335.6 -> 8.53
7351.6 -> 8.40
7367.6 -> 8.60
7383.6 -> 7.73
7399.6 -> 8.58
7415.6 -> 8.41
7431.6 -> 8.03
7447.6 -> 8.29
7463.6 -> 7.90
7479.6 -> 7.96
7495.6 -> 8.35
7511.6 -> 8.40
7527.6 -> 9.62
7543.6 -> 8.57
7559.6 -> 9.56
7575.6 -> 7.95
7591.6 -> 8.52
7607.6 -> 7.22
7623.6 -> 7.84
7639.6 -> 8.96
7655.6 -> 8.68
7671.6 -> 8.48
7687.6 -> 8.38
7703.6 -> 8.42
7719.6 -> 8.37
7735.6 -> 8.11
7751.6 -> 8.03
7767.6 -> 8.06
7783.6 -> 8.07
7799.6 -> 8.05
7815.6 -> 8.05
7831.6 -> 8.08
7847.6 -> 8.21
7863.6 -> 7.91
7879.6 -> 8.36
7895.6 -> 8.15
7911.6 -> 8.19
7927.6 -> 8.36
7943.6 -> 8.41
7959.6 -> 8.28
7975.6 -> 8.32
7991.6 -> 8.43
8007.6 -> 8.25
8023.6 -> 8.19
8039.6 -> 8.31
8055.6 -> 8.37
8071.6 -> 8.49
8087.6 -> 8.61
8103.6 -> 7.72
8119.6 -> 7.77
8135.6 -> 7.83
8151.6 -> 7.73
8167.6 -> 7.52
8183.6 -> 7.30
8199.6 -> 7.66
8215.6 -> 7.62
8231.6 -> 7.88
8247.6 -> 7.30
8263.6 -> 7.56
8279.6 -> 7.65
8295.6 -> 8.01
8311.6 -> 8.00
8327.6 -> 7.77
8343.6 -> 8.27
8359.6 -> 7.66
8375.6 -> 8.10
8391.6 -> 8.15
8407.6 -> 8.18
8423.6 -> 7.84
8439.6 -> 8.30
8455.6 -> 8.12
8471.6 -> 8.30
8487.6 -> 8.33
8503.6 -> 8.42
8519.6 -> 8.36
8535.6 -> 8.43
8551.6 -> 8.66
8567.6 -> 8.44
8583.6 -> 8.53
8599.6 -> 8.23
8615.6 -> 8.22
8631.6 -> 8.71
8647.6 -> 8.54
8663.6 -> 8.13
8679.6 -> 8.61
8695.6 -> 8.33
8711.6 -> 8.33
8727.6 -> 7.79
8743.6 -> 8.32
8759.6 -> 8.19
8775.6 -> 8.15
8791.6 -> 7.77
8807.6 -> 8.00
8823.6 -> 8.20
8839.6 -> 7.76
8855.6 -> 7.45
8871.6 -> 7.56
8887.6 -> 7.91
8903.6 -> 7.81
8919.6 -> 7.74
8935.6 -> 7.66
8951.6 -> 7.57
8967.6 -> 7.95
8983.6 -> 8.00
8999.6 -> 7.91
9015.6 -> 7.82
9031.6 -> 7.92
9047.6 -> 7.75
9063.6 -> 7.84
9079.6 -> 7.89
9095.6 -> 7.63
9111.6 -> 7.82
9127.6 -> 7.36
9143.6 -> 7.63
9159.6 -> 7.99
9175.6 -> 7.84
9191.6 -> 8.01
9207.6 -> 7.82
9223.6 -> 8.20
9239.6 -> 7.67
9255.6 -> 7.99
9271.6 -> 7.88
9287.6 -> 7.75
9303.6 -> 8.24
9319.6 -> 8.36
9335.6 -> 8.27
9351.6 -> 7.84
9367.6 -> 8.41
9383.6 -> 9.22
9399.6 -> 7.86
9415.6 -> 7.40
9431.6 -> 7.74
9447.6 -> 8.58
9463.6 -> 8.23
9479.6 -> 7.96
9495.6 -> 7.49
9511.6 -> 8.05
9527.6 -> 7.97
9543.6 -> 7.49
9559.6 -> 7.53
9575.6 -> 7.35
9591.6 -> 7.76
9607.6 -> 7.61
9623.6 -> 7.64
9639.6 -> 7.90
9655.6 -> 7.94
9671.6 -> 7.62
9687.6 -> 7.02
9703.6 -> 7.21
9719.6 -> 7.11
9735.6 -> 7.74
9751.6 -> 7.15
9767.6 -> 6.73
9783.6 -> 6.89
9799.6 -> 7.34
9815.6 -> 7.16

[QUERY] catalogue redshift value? 0.15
